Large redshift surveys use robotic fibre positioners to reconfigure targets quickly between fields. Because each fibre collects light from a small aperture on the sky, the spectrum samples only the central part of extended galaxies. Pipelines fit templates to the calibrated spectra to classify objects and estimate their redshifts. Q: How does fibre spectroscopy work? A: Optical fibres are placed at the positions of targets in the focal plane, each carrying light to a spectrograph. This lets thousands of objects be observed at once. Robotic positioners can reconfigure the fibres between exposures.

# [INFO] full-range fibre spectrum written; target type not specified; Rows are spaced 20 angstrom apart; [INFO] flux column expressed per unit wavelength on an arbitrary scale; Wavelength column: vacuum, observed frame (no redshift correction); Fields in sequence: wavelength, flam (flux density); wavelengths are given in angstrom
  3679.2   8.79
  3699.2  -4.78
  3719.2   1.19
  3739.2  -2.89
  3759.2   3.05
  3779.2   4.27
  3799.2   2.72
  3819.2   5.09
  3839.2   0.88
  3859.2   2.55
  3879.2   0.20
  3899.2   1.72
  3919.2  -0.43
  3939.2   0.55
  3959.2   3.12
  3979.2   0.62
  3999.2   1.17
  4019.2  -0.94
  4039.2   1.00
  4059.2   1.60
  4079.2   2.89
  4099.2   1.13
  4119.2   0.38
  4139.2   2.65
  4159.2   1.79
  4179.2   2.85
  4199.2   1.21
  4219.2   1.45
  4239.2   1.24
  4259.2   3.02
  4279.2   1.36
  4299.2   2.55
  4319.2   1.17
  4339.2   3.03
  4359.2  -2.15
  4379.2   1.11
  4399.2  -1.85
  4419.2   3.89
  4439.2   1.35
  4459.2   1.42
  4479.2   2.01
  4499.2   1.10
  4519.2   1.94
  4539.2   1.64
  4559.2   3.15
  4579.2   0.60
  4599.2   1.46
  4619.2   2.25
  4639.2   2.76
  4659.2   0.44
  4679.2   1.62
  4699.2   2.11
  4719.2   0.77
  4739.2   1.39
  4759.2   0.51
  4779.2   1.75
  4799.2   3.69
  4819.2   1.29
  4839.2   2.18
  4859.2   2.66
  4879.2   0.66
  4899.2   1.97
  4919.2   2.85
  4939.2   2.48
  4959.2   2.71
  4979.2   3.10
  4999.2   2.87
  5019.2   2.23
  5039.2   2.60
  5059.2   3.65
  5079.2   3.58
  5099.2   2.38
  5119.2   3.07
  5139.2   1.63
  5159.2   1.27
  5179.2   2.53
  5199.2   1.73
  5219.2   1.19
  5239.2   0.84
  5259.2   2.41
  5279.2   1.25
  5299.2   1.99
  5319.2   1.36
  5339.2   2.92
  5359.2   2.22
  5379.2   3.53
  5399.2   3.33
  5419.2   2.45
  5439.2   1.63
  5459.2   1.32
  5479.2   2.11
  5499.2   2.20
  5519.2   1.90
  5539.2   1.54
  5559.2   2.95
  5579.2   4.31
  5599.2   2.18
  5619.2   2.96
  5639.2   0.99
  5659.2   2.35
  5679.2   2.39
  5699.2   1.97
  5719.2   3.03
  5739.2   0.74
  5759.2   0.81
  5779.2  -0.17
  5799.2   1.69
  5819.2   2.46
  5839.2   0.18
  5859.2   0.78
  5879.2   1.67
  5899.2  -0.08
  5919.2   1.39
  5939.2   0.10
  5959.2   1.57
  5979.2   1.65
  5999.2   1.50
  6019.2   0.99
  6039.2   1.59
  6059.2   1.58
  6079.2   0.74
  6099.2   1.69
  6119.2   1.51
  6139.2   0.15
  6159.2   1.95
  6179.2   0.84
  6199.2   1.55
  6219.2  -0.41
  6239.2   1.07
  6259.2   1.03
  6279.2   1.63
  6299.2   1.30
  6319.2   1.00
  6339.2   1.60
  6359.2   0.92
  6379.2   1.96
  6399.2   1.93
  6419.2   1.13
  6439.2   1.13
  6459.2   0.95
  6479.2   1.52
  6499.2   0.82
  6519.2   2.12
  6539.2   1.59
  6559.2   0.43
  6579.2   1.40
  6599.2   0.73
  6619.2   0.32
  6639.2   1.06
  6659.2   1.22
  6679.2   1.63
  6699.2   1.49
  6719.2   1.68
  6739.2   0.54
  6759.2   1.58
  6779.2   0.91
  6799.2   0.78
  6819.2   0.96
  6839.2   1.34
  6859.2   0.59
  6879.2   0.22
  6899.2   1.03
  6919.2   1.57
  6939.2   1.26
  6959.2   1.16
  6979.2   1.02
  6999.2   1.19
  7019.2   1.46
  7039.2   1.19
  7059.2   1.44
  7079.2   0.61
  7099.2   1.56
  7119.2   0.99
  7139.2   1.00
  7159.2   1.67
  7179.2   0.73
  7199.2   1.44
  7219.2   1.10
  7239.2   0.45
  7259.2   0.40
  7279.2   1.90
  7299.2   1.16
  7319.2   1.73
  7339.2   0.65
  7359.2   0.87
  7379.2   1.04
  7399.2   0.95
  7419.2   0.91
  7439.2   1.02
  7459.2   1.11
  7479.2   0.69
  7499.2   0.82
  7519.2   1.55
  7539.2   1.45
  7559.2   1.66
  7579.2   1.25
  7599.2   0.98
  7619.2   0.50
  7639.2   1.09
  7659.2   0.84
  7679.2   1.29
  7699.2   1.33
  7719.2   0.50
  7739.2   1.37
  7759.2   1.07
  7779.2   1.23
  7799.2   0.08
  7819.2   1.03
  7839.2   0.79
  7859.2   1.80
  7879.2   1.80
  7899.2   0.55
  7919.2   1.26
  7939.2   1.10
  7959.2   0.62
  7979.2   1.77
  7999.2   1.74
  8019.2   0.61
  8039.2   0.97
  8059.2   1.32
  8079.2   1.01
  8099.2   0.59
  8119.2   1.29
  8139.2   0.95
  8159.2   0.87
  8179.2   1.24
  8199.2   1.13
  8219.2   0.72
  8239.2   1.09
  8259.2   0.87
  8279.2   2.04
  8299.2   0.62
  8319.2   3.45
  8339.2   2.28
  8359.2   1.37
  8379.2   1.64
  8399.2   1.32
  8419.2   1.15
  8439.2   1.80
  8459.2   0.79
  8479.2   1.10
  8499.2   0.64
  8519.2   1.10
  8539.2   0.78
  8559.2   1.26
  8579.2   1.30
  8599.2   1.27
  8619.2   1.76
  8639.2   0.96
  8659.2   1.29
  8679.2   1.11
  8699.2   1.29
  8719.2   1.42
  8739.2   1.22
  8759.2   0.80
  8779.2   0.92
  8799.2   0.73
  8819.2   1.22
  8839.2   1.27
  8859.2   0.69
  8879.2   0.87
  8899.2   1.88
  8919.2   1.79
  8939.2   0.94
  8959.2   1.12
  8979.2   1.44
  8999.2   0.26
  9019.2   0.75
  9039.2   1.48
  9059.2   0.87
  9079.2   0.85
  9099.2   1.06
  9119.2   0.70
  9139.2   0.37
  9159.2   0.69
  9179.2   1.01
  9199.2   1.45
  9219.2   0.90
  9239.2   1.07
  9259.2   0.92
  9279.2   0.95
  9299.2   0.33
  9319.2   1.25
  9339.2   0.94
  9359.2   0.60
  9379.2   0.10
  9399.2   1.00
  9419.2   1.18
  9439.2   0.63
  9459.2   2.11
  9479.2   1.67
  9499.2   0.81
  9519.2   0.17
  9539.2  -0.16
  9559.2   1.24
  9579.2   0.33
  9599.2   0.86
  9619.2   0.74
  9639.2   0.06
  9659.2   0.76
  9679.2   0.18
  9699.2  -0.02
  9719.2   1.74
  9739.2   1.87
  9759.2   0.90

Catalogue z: 0.22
